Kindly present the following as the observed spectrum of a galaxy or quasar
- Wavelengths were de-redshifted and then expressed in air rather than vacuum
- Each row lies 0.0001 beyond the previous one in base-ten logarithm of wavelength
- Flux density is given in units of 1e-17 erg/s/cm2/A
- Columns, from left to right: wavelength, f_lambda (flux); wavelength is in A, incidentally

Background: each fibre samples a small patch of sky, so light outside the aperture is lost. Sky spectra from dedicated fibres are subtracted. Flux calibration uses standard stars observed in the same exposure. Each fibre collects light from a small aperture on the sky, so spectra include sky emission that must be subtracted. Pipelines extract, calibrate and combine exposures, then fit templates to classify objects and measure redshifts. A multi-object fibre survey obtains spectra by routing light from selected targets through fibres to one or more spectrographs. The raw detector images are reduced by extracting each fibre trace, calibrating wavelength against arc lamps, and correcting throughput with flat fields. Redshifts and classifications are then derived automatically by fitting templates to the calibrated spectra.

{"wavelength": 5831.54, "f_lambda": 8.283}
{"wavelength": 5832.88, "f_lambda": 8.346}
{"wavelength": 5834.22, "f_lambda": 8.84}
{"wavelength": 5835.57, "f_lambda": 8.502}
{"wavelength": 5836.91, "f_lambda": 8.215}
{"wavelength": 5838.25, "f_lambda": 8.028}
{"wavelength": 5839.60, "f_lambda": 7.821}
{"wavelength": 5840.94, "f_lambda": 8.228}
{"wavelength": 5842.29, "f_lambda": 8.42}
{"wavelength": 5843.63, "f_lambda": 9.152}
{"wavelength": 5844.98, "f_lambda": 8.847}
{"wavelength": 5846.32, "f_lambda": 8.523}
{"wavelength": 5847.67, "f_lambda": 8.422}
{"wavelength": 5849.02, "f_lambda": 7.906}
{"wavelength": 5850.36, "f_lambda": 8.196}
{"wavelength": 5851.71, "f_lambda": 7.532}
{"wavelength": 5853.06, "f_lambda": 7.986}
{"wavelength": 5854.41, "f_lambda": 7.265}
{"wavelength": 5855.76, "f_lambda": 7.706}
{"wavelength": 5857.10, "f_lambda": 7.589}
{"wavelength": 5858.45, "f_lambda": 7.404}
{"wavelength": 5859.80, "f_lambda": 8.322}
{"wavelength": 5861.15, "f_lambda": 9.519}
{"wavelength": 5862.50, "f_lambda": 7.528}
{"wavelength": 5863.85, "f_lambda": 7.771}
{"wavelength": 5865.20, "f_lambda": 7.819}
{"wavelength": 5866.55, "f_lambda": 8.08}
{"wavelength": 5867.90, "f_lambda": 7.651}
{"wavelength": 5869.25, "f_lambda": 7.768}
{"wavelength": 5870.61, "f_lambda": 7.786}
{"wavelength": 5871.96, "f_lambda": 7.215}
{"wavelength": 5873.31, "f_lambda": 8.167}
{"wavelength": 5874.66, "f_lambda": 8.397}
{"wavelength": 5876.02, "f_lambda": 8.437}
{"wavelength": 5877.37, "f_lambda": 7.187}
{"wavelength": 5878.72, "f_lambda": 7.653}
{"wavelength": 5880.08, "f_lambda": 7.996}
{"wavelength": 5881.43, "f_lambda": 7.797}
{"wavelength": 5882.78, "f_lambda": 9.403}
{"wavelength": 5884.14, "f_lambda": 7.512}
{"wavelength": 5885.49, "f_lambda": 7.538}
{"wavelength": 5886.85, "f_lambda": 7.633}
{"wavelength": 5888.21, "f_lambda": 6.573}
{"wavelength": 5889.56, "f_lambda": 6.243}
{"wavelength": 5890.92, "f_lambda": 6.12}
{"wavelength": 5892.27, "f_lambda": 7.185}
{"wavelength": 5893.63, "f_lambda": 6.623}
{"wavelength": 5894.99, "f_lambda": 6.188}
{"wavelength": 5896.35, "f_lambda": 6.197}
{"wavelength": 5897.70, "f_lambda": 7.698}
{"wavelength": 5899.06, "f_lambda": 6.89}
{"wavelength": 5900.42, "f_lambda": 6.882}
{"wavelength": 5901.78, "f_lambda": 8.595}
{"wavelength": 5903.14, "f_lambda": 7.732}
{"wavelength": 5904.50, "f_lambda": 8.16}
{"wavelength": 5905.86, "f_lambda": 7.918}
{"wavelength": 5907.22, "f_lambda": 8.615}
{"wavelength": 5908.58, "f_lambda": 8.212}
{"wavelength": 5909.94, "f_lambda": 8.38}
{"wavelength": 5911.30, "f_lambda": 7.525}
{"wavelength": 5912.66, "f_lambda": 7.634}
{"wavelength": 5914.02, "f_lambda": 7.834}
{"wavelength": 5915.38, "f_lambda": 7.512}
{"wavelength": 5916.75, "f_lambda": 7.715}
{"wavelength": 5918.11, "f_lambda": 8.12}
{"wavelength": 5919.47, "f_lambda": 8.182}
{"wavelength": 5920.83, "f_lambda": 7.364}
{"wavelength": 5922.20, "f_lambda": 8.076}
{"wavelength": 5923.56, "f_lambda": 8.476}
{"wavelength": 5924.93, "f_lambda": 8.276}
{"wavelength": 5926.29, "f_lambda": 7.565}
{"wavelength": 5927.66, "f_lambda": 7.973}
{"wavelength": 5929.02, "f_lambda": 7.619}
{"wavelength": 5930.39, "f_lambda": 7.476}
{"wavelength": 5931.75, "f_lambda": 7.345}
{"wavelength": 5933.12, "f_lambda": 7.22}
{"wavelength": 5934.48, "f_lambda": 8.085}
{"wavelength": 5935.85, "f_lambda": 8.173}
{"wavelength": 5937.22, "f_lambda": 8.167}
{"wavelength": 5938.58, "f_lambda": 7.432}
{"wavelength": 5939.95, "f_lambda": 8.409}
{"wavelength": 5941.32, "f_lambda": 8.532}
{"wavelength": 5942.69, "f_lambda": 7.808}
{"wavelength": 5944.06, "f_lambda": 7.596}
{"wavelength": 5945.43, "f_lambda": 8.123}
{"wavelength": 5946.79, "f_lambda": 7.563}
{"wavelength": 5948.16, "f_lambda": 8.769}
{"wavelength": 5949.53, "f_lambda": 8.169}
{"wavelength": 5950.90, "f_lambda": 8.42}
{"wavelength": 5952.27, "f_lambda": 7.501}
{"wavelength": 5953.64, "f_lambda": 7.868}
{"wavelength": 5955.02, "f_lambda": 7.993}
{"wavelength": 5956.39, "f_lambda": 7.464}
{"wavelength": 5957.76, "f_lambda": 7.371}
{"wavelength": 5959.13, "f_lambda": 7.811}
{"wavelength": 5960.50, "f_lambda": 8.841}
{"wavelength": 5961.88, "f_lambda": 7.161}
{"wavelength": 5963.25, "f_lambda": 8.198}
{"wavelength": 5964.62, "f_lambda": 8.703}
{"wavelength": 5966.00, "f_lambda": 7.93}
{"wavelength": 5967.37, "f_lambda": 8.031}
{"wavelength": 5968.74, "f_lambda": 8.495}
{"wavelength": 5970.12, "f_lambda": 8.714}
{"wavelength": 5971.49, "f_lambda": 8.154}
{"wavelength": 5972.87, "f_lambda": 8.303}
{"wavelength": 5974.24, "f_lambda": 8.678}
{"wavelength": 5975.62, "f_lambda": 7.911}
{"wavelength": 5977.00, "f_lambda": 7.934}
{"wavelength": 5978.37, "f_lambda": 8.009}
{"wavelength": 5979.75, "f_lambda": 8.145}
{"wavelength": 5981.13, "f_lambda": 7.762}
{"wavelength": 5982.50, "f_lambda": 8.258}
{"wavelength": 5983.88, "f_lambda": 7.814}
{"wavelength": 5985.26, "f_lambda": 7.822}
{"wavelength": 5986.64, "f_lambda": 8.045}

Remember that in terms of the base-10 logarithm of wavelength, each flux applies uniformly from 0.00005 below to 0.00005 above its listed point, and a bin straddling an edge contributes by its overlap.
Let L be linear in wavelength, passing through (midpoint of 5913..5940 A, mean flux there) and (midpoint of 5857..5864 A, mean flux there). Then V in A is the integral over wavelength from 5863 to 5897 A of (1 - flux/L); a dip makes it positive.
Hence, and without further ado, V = 2.2 A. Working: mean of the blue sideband 8.07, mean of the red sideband 7.84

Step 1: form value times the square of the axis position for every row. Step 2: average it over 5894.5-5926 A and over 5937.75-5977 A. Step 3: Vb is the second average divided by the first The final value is 1.06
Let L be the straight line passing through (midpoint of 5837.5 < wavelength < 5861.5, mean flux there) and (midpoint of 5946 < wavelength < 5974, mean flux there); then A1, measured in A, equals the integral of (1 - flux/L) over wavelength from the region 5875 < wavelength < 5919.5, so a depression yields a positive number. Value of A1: 3.00 A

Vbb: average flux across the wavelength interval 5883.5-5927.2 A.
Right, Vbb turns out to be 7.54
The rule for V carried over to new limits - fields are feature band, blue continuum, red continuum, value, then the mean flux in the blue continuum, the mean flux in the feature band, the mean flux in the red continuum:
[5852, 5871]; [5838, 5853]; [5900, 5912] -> 0.8 A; 8.27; 7.86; 8.03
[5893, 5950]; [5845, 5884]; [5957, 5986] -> 1.8 A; 7.97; 7.78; 8.1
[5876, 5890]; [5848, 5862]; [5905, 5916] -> 0.6 A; 7.95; 7.62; 7.96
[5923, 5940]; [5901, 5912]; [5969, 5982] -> 0.7 A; 8.13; 7.84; 8.19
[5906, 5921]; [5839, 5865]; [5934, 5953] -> 0.3 A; 8.11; 7.94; 8.05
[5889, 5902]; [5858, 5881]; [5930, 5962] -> 1.8 A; 7.93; 6.81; 7.9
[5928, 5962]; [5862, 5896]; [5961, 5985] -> 0.2 A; 7.52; 7.89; 8.13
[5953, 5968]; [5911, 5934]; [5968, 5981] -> 0.3 A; 7.77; 7.94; 8.24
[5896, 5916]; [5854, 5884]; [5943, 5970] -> 0.6 A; 7.93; 7.75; 8.01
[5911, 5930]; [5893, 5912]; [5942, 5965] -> -0.4 A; 7.55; 7.85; 7.95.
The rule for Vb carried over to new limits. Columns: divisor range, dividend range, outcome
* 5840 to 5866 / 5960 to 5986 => 1.05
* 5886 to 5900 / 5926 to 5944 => 1.18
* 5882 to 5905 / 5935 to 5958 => 1.12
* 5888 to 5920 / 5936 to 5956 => 1.09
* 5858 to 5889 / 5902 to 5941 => 1.02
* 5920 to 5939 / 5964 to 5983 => 1.07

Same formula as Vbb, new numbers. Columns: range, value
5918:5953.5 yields 7.94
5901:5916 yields 8.01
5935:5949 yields 8.06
